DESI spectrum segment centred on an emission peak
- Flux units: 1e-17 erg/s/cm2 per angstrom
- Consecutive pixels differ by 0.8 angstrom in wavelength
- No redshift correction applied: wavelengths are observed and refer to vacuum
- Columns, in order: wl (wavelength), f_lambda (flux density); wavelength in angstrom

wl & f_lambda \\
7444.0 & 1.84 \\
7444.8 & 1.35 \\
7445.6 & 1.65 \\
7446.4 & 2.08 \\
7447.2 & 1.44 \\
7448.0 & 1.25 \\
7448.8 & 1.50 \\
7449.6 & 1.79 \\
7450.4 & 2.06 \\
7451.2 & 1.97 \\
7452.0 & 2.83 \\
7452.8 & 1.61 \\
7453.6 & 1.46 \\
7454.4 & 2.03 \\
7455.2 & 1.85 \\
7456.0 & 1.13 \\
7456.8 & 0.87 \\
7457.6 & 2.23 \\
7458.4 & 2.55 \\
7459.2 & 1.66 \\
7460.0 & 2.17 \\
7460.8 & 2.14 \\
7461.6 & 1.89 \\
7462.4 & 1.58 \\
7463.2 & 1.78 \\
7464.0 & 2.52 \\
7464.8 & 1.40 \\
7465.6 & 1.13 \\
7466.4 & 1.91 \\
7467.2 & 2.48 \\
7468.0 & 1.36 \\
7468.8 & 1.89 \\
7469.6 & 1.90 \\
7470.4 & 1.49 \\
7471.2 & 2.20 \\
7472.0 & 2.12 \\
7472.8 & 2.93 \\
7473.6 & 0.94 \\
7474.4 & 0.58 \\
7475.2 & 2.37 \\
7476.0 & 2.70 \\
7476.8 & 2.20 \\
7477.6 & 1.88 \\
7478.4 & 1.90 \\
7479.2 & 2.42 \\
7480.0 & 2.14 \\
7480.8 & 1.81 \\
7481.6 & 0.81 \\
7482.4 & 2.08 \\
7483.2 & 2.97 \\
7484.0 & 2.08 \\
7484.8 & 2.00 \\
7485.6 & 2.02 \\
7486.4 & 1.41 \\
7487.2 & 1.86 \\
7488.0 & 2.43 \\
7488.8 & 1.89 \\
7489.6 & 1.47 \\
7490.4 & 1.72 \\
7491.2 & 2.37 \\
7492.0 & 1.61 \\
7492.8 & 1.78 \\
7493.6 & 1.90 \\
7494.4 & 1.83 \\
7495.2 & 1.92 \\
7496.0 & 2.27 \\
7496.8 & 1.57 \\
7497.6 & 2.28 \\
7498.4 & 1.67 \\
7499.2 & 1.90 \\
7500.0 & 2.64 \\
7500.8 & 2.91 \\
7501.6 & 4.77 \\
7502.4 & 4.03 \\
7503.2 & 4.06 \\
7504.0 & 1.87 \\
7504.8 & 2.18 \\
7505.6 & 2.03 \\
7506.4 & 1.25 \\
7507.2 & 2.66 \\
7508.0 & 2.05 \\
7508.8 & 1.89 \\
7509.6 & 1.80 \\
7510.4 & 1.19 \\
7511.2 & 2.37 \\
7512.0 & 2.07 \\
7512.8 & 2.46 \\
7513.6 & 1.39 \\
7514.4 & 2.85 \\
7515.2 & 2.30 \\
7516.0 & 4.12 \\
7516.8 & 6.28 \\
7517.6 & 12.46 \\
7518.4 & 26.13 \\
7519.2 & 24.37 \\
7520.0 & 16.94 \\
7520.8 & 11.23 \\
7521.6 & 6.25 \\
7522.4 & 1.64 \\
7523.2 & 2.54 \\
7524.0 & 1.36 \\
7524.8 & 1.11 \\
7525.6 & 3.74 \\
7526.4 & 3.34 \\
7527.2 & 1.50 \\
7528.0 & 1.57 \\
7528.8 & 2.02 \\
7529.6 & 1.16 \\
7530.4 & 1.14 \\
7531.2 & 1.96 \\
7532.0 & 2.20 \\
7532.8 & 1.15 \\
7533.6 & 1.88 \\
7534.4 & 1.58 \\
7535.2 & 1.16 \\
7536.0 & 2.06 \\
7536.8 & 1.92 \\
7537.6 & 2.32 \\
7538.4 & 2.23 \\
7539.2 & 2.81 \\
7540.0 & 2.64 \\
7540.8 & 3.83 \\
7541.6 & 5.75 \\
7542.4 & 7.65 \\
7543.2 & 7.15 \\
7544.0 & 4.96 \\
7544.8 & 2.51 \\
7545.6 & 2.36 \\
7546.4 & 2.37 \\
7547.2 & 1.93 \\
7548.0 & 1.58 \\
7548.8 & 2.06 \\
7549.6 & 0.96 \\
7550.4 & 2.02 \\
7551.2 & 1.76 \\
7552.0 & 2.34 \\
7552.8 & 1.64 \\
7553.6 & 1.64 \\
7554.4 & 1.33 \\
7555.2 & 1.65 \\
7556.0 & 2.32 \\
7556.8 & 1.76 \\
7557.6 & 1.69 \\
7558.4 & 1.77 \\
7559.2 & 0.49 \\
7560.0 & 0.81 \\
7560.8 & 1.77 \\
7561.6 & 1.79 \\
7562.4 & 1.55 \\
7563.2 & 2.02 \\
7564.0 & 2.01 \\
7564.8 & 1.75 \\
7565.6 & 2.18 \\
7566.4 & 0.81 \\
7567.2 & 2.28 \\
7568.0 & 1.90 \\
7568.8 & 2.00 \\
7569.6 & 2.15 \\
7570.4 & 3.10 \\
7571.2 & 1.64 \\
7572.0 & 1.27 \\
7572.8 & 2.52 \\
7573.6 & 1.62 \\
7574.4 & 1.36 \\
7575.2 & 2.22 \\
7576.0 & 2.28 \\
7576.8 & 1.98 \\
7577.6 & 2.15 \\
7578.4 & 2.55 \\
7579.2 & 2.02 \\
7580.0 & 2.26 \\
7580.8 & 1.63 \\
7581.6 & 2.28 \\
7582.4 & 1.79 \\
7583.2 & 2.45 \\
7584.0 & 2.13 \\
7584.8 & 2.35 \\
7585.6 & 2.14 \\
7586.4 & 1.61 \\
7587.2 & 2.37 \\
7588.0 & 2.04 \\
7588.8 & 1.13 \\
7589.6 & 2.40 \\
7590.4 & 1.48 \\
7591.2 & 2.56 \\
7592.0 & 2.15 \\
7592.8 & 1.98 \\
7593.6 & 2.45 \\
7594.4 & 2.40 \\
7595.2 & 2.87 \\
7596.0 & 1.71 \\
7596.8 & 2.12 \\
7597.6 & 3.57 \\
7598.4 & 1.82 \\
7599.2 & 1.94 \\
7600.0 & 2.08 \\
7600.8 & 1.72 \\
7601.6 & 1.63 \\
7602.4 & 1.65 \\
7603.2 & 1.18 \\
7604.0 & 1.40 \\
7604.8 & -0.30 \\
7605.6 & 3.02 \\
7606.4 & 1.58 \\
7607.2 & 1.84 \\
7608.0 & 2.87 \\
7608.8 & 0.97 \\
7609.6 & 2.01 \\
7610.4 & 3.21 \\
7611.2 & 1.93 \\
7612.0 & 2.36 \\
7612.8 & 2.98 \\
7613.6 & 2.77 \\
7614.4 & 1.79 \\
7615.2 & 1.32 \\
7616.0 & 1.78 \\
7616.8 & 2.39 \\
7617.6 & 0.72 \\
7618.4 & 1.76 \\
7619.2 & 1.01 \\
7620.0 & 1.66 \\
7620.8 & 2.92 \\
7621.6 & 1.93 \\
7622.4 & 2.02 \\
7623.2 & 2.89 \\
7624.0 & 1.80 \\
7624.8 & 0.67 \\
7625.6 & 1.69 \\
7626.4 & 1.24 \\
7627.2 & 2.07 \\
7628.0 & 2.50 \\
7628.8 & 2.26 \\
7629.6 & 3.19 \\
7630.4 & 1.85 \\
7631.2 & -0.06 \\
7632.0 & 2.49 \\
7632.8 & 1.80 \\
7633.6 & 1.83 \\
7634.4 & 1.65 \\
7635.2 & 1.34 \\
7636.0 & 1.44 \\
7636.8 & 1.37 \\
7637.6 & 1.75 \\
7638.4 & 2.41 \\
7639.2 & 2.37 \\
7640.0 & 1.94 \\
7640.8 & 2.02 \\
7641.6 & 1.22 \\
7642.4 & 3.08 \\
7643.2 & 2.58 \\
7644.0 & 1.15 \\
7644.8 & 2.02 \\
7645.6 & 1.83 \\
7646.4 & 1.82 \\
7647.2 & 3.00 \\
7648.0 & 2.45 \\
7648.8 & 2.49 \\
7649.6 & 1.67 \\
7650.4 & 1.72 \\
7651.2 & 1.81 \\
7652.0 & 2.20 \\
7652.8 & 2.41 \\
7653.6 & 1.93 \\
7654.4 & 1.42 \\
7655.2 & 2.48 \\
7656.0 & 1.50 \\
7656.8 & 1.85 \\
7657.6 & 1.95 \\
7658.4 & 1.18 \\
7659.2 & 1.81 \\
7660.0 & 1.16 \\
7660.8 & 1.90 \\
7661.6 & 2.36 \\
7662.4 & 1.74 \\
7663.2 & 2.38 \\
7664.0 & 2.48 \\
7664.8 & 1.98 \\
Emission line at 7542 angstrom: [N II] 6583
